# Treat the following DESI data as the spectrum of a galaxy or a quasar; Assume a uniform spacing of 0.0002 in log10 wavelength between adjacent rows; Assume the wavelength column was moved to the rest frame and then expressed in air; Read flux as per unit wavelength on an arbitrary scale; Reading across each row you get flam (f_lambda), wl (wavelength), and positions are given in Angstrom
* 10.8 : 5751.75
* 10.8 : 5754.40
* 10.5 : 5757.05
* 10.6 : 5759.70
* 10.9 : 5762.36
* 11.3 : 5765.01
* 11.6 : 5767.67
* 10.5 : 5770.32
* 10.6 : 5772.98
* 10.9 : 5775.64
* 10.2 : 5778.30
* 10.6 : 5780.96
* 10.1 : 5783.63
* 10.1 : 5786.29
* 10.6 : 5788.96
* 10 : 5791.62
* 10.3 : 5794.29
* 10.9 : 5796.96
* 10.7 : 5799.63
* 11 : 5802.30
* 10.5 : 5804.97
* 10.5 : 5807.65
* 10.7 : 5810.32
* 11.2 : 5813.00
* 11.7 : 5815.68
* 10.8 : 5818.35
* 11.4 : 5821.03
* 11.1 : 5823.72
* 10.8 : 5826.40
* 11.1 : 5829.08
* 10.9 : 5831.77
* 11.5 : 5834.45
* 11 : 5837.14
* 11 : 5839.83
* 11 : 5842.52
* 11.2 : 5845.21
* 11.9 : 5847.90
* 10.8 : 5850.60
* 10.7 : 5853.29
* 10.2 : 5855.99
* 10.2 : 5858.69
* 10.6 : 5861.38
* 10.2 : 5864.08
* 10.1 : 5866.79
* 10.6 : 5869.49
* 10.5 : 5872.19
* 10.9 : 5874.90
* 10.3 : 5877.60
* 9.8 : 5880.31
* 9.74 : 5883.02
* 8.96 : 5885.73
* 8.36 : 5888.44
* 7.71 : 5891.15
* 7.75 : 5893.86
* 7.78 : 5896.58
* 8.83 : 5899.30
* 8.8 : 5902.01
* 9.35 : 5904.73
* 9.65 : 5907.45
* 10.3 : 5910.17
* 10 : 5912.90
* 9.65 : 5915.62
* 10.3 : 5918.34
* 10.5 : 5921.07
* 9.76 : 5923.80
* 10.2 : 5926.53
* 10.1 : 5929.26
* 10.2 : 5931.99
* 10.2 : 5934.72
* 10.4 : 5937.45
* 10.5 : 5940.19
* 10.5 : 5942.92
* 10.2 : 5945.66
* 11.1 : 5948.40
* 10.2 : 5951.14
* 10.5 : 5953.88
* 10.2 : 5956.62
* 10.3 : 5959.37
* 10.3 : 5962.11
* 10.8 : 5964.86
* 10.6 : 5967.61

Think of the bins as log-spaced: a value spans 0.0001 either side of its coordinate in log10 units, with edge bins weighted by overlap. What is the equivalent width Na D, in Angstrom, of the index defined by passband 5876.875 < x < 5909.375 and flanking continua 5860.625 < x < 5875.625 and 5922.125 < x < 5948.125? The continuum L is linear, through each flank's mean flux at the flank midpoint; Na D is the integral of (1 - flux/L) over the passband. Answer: 4.6 Angstrom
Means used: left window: 10.5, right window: 10.3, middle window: 8.92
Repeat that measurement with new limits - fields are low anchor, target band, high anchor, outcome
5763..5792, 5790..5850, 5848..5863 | -2.0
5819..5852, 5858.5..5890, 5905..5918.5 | 1.5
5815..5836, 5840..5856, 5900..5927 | -0.3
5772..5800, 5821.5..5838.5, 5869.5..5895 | -1.9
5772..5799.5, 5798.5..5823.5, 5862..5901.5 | -1.9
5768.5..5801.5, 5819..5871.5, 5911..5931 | -2.8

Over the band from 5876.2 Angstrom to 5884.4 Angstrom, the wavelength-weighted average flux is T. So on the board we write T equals 9.95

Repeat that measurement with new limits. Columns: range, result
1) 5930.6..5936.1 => 10.2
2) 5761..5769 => 11.3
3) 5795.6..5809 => 10.7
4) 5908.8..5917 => 9.99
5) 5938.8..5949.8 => 10.6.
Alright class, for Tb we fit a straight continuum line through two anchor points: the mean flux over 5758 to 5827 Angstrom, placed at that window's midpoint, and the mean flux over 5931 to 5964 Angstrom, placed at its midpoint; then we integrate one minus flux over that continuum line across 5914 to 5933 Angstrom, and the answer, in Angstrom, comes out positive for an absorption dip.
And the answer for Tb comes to 0.6 Angstrom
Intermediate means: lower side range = 10.8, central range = 10.1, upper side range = 10.4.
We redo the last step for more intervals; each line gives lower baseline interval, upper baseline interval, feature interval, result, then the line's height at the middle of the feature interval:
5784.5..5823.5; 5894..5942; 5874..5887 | 0.2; 10.1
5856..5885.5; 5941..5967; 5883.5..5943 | 4.8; 10.4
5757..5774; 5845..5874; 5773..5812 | 1.1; 10.8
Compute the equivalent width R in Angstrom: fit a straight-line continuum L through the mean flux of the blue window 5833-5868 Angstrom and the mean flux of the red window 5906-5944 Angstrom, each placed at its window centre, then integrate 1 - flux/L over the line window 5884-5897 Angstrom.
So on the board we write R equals 2.8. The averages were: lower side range 10.8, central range 8.18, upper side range 10.2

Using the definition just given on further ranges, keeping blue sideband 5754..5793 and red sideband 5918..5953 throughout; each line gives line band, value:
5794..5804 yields -0.2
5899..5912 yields 1.2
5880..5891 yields 1.5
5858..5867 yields 0.1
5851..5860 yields 0.0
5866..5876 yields -0.1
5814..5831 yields -1.0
